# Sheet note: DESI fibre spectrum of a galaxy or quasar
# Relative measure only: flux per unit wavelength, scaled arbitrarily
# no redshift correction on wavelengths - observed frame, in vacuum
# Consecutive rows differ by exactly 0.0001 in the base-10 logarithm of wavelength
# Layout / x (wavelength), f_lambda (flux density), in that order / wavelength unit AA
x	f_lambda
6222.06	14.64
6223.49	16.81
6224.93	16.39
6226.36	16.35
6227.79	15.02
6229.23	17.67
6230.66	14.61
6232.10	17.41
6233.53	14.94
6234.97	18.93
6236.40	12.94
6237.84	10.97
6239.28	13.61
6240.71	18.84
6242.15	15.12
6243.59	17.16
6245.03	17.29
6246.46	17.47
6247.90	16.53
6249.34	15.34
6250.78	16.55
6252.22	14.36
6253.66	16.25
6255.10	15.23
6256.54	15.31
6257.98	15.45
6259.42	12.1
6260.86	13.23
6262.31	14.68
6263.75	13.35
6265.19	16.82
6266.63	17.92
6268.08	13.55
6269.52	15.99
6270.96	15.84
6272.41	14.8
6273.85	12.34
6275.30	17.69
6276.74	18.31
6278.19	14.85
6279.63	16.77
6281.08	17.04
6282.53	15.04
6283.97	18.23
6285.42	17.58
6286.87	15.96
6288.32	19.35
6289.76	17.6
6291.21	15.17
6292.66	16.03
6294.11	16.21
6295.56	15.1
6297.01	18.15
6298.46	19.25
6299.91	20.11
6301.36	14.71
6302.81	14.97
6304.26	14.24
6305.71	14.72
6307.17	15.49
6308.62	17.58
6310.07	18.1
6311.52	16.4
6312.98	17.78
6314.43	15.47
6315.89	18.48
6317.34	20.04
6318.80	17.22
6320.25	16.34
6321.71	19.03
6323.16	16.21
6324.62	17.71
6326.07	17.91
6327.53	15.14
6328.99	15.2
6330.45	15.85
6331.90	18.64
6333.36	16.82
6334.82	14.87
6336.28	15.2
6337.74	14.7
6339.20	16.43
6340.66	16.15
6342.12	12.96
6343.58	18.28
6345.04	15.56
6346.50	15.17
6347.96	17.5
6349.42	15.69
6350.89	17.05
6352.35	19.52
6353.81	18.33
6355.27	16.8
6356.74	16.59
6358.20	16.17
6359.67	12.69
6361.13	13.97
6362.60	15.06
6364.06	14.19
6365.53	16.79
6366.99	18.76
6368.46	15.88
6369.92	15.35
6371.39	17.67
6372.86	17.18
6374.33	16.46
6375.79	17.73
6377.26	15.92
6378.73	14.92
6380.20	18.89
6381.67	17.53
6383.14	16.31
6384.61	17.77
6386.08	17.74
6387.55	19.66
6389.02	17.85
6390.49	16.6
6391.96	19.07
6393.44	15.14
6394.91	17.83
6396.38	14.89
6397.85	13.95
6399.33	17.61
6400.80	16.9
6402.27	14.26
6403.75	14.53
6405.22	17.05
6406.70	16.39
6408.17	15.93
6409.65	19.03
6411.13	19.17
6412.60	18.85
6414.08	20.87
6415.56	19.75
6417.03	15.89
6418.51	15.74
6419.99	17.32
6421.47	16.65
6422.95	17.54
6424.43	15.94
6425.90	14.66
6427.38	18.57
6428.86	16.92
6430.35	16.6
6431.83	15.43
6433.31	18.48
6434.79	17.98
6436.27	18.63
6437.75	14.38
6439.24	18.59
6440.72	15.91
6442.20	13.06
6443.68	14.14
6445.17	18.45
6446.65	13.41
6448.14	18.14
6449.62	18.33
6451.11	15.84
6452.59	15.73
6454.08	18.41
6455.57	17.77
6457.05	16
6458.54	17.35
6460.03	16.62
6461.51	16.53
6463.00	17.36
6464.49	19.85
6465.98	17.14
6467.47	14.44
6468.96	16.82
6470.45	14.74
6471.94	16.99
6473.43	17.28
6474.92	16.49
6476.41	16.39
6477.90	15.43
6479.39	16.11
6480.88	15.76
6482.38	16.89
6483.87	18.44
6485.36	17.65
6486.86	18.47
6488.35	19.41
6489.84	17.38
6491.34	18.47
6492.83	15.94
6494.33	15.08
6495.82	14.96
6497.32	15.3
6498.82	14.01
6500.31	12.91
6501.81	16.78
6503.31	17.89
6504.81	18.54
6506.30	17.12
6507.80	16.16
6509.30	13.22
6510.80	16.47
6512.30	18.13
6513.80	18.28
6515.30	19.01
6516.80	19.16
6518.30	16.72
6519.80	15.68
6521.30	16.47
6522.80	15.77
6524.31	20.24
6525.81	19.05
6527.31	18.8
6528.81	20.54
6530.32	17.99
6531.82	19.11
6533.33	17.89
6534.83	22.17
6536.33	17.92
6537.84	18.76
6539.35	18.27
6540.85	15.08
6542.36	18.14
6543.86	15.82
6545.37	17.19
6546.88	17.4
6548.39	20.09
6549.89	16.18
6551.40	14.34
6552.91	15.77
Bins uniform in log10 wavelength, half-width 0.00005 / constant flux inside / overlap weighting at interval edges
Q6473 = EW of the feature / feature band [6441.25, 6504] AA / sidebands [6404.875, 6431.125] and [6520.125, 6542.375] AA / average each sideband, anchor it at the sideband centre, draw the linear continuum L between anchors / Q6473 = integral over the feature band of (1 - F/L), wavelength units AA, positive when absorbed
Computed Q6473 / 4.7 AA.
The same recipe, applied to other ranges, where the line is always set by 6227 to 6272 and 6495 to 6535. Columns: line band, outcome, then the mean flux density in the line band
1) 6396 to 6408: 0.6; 15.7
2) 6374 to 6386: -0.5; 17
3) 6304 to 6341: -1.5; 16.6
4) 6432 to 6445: 0.2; 16.4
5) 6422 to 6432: 0.1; 16.6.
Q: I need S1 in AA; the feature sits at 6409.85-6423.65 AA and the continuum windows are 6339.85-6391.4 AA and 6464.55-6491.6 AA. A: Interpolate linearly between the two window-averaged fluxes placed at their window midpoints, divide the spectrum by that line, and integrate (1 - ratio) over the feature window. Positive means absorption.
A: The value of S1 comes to -1.0 AA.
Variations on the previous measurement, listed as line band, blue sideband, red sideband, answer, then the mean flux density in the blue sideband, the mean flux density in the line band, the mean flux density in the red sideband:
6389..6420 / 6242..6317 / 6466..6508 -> -1.2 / 16.2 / 17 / 16.5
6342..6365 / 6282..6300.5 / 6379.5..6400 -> 1.5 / 17.2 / 16.1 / 17.2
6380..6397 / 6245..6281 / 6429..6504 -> -1.3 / 15.5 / 17.4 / 16.6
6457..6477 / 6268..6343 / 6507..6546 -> 0.8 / 16.5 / 16.7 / 17.8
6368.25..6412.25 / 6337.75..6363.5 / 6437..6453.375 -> -2.3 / 16.1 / 16.9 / 16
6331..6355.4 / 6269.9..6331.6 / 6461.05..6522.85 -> 0.4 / 16.7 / 16.4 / 16.7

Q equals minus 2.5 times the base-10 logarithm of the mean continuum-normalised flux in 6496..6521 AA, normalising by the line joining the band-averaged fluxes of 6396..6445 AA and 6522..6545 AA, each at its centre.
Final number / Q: 0.09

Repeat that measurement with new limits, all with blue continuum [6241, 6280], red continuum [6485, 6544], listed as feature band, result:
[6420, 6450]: 0.015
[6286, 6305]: -0.057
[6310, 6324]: -0.096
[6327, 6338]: 0.016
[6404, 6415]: -0.088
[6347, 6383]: -0.012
